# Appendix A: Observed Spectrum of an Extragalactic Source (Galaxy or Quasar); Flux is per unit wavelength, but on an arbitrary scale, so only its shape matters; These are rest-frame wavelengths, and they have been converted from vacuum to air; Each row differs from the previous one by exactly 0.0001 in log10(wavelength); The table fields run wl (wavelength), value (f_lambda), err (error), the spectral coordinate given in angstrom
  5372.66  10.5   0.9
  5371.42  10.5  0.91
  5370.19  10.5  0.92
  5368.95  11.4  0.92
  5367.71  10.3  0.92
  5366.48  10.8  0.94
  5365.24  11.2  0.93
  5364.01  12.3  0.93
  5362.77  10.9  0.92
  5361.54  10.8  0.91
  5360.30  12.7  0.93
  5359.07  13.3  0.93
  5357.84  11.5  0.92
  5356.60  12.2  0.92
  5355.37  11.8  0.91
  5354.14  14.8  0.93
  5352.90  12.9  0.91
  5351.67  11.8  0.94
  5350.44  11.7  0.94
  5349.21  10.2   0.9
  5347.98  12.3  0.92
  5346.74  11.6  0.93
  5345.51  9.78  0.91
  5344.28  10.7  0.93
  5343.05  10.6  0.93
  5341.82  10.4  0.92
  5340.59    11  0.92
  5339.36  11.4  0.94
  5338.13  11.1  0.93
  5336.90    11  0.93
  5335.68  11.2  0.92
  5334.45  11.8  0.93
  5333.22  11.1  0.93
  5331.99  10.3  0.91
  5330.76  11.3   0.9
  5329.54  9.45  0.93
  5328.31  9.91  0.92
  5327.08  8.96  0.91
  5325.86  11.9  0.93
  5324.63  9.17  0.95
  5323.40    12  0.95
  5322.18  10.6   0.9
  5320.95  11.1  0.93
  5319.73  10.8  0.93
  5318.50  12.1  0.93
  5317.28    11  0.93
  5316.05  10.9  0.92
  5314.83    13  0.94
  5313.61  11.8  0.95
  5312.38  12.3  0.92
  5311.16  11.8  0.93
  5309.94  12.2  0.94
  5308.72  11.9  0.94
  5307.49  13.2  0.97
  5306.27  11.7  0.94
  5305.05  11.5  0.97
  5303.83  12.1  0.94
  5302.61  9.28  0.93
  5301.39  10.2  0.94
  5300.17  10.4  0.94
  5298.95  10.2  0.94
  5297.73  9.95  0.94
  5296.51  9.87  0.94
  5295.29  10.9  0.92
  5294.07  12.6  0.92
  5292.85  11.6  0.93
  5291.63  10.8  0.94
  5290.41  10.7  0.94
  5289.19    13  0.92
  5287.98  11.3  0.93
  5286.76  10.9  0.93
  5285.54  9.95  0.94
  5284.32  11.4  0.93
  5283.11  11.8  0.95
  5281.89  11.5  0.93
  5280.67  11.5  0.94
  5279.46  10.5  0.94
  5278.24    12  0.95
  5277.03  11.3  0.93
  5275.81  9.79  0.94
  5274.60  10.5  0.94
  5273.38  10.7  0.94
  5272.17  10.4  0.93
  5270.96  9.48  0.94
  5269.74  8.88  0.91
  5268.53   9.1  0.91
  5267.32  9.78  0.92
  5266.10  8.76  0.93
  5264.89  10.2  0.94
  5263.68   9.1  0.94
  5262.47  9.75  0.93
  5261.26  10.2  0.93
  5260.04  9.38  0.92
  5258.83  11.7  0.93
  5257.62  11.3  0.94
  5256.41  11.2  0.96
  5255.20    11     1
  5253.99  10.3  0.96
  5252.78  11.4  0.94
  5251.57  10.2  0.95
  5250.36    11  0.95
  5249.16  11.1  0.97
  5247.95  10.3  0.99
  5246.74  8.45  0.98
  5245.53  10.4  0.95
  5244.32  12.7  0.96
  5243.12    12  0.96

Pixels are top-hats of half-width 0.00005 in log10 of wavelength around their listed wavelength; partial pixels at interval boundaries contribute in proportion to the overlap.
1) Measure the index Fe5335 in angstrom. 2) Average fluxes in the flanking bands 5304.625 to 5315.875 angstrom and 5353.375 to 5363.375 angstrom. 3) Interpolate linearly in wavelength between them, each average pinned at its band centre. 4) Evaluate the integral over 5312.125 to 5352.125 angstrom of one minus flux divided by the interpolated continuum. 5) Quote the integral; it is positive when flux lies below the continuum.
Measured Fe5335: 3.8 angstrom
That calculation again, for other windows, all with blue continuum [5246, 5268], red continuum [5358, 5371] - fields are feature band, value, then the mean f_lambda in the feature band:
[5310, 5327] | -0.7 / 11.4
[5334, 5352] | 0.2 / 11.1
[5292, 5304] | 0.1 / 10.7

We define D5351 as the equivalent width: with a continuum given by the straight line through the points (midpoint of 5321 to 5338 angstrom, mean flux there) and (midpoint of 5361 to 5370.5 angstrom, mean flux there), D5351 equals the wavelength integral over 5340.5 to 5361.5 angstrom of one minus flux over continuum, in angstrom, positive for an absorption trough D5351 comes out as -1.6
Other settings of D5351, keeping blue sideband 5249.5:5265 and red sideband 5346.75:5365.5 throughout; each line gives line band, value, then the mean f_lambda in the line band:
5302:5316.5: -0.6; 11.8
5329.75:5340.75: 0.6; 11.1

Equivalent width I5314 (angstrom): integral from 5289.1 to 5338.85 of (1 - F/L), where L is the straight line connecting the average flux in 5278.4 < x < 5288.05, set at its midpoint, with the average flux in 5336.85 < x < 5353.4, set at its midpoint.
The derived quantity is 0.1 angstrom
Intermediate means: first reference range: 11.1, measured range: 11.1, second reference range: 11.2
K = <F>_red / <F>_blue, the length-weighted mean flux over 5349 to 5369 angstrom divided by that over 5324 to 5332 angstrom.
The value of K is 1.2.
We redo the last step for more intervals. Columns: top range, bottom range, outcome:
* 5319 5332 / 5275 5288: 0.95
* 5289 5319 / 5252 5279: 1.11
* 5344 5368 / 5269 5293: 1.08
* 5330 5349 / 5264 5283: 1.07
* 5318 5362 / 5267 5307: 1.04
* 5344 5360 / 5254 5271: 1.19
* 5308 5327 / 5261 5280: 1.14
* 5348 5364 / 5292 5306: 1.12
